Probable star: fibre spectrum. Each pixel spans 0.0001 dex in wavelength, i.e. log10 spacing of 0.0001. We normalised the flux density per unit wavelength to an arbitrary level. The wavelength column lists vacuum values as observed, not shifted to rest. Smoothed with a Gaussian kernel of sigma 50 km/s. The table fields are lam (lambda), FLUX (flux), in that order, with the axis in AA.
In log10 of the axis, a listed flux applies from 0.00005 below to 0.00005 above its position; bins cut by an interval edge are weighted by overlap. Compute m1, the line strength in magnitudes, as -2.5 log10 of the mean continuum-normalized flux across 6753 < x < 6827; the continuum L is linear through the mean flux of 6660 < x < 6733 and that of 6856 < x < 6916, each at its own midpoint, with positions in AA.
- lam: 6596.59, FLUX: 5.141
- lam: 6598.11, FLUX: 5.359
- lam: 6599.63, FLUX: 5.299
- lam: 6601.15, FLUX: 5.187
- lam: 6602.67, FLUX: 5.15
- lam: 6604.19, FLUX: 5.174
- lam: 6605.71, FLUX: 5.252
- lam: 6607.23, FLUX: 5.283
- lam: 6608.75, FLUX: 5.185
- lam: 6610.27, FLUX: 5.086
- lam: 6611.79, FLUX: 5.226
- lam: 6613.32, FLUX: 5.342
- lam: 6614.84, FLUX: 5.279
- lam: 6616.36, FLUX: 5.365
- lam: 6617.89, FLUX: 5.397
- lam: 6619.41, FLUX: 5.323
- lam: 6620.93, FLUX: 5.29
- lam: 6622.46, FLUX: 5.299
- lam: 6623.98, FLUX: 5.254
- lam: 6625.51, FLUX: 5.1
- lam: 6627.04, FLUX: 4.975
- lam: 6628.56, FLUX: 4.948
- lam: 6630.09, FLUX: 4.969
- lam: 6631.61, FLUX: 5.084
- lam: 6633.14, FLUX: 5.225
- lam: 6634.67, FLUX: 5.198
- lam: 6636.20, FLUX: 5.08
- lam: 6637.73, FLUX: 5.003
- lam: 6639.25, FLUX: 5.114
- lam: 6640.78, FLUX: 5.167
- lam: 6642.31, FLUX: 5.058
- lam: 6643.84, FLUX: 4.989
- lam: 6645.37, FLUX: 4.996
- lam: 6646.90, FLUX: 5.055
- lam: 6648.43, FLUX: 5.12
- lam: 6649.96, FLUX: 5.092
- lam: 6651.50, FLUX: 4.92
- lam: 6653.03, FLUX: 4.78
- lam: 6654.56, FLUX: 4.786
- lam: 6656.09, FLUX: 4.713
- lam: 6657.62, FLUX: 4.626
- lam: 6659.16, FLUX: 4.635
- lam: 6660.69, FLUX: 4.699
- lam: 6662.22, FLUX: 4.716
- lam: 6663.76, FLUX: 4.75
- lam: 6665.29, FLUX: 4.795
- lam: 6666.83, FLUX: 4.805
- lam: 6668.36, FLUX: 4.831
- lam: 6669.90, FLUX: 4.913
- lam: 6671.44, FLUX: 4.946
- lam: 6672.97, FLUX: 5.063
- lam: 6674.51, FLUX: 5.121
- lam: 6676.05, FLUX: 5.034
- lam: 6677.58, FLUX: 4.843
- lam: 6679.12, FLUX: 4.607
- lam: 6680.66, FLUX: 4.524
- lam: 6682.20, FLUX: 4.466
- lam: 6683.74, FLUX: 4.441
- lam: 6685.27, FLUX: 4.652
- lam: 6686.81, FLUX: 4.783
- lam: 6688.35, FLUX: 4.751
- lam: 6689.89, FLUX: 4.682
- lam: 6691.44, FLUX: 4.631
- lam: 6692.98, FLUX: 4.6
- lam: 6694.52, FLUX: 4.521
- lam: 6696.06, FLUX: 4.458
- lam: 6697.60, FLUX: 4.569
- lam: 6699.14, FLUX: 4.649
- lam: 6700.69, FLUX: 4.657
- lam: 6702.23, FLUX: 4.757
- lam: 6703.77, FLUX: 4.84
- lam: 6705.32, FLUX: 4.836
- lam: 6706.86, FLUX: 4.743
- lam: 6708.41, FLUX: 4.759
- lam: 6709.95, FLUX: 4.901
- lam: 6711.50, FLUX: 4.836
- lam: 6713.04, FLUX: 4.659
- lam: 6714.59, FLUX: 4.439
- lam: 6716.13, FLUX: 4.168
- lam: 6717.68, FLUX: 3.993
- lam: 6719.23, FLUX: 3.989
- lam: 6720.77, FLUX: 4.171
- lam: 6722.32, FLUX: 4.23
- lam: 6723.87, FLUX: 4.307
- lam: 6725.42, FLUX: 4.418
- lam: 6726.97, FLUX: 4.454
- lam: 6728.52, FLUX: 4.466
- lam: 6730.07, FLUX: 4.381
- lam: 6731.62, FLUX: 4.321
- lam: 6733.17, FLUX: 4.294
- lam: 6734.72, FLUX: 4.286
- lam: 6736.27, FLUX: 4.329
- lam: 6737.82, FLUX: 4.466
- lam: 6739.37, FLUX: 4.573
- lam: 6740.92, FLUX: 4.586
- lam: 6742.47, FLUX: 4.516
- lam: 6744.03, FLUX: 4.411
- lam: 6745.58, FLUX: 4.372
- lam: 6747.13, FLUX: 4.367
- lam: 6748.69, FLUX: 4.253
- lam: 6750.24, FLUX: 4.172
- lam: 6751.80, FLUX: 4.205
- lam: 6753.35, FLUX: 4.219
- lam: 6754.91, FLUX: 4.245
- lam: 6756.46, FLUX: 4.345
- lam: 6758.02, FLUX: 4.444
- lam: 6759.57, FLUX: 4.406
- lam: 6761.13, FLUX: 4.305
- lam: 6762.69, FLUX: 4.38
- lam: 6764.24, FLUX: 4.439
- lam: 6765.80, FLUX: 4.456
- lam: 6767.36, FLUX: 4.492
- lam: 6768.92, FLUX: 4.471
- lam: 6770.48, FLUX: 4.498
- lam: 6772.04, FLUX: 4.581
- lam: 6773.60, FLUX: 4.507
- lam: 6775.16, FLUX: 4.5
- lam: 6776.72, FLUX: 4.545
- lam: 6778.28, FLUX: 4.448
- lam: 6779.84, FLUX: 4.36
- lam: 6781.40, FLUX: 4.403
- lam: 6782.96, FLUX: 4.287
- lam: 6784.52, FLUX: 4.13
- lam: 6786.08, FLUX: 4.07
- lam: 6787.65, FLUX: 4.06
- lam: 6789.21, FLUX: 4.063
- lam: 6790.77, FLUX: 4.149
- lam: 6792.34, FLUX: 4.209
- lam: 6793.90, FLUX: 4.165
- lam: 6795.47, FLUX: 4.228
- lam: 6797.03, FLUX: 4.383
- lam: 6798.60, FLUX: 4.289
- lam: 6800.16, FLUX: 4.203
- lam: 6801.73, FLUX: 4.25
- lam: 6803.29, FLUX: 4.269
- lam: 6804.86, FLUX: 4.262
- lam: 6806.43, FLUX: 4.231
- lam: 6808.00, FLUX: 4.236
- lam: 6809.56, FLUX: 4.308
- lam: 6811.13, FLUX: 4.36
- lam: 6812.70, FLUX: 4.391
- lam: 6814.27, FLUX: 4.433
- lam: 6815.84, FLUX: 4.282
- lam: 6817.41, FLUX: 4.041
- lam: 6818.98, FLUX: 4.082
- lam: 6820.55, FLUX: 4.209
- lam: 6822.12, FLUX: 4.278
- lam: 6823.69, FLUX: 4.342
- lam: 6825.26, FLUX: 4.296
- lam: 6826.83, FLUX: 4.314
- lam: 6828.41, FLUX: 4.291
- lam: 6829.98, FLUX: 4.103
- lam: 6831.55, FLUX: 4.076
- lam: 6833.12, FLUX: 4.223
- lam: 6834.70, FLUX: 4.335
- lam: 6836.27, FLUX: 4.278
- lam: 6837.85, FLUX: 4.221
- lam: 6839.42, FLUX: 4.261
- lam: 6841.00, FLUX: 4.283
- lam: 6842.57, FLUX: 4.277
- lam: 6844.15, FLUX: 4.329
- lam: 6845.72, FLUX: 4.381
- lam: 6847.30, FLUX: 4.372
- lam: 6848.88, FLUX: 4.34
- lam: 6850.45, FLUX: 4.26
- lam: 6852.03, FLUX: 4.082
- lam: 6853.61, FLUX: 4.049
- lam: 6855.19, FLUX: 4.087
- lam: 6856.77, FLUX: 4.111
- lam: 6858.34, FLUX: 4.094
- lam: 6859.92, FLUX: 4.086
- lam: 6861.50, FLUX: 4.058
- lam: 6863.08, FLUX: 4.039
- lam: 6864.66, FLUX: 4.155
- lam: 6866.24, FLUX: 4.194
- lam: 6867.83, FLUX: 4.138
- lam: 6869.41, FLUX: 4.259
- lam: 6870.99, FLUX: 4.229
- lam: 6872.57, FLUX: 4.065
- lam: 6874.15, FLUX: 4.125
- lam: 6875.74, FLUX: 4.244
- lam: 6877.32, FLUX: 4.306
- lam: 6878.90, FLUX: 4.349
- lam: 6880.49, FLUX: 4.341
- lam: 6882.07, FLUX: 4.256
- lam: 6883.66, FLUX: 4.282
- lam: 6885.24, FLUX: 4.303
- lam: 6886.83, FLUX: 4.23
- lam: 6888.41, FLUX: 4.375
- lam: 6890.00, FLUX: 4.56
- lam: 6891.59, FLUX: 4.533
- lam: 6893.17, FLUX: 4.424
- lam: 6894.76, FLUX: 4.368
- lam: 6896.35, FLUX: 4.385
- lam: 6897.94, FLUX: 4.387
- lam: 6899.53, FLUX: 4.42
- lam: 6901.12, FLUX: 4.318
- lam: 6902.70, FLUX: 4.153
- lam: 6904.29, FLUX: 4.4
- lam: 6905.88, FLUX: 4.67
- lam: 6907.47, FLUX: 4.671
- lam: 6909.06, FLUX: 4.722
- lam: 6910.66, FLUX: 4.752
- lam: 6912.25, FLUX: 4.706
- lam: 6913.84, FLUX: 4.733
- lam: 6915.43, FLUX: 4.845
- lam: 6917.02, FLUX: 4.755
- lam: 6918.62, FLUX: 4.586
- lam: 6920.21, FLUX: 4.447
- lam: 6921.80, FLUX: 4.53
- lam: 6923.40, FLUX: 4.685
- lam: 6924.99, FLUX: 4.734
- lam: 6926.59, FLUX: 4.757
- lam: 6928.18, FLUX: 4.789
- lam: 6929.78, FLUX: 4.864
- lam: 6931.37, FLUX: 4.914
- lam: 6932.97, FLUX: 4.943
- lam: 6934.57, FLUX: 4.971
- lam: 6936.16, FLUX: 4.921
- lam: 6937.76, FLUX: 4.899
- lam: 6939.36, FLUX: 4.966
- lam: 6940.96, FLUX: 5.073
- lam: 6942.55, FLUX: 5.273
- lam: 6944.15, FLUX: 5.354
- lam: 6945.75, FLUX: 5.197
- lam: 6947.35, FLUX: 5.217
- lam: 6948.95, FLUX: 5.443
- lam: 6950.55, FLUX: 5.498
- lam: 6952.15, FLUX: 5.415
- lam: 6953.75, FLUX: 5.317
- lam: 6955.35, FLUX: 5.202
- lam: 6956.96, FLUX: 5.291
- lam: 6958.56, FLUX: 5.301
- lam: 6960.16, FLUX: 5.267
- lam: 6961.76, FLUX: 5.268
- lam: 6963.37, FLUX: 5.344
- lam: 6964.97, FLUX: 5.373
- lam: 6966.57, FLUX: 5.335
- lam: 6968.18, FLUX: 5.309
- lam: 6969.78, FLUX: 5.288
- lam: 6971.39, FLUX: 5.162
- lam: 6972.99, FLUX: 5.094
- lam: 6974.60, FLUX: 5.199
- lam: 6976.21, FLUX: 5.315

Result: 0.04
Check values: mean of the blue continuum 4.62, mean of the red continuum 4.35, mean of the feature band 4.31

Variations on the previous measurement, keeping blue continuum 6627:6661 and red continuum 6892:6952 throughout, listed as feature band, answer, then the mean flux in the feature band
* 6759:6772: 0.11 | 4.44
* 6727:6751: 0.12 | 4.39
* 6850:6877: 0.17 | 4.13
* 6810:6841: 0.14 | 4.25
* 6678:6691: 0.07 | 4.62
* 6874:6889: 0.13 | 4.29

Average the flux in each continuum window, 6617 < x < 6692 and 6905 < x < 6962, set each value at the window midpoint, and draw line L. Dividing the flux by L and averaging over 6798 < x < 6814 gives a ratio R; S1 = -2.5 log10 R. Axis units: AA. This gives 0.16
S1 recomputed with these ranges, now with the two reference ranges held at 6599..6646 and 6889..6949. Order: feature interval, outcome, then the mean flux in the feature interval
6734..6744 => 0.125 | 4.46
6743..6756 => 0.164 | 4.29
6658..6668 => 0.084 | 4.73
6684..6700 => 0.100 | 4.62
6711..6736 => 0.161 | 4.33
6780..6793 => 0.179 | 4.18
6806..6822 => 0.150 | 4.26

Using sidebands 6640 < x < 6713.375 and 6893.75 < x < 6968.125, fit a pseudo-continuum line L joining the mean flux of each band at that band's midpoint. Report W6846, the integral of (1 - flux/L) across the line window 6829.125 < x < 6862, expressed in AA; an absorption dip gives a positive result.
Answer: 4.5 AA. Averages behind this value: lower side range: 4.79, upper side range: 4.9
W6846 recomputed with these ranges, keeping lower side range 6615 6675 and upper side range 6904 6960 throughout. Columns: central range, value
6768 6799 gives 4.11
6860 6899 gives 5.39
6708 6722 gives 1.61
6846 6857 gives 1.69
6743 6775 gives 3.86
